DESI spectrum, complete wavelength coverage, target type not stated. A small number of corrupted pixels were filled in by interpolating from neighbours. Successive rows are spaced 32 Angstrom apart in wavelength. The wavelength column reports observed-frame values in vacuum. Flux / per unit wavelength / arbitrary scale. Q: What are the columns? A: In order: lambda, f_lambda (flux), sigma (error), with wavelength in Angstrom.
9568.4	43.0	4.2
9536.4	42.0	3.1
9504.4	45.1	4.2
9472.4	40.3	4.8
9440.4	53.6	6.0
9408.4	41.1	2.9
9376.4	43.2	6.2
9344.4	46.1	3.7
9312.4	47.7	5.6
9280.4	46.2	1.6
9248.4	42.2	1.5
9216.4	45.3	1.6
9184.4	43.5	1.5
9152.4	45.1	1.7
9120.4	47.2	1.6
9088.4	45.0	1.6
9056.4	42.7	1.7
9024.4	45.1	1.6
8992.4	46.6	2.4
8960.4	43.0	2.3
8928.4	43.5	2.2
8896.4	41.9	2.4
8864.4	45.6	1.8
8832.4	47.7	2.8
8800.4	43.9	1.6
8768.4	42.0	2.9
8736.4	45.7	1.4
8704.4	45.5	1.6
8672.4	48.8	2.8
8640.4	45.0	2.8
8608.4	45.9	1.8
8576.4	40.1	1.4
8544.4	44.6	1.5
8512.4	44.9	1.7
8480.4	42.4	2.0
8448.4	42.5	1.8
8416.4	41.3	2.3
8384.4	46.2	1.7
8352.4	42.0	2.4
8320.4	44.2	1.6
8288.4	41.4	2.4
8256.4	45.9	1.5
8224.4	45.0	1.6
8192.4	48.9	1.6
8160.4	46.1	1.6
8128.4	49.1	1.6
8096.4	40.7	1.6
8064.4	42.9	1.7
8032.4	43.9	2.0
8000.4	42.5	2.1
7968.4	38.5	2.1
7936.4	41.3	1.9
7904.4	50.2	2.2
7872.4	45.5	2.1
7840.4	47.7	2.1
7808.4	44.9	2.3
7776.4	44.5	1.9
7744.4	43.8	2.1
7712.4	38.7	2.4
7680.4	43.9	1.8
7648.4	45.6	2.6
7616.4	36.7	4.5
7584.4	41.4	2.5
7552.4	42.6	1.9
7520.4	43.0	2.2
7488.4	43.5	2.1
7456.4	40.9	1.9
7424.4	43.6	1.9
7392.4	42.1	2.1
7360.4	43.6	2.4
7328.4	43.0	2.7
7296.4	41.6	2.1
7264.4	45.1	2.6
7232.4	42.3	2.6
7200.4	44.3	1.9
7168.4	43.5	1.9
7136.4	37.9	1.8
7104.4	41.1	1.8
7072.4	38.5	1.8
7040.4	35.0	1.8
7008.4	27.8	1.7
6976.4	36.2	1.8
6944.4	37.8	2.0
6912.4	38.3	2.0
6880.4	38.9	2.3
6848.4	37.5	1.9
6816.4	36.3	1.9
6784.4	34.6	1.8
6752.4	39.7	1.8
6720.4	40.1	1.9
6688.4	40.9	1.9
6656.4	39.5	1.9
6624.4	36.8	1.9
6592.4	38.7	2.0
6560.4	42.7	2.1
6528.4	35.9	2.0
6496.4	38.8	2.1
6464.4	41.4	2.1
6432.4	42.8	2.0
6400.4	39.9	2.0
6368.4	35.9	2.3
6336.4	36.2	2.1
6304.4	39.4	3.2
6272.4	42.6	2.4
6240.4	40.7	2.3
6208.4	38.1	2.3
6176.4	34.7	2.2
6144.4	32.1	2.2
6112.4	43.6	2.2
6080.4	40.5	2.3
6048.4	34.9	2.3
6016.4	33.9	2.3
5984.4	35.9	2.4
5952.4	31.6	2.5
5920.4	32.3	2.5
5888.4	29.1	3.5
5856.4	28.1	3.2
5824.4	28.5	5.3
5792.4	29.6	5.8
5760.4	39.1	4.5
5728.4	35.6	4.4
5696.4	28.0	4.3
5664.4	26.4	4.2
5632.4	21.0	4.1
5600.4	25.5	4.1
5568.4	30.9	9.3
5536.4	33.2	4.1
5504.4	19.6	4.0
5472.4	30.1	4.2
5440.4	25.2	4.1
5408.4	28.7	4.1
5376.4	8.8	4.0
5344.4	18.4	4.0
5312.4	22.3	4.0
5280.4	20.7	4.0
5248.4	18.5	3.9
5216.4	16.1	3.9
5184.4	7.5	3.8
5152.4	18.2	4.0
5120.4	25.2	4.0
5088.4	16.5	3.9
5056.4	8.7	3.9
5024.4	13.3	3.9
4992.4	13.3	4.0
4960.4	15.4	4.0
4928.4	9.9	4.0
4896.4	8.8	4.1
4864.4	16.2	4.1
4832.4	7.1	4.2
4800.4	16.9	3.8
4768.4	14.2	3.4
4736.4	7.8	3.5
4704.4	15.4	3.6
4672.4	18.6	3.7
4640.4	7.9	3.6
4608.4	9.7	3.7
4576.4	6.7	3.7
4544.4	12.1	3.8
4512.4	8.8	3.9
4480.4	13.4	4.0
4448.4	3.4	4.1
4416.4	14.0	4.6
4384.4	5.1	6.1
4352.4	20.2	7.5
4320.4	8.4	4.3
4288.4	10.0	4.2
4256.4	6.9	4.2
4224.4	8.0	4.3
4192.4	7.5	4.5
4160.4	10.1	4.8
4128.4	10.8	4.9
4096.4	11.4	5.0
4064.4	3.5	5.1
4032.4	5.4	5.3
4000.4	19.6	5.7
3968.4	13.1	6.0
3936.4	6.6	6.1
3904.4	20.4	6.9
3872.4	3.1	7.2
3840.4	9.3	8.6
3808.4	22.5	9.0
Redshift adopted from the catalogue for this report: 0.354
